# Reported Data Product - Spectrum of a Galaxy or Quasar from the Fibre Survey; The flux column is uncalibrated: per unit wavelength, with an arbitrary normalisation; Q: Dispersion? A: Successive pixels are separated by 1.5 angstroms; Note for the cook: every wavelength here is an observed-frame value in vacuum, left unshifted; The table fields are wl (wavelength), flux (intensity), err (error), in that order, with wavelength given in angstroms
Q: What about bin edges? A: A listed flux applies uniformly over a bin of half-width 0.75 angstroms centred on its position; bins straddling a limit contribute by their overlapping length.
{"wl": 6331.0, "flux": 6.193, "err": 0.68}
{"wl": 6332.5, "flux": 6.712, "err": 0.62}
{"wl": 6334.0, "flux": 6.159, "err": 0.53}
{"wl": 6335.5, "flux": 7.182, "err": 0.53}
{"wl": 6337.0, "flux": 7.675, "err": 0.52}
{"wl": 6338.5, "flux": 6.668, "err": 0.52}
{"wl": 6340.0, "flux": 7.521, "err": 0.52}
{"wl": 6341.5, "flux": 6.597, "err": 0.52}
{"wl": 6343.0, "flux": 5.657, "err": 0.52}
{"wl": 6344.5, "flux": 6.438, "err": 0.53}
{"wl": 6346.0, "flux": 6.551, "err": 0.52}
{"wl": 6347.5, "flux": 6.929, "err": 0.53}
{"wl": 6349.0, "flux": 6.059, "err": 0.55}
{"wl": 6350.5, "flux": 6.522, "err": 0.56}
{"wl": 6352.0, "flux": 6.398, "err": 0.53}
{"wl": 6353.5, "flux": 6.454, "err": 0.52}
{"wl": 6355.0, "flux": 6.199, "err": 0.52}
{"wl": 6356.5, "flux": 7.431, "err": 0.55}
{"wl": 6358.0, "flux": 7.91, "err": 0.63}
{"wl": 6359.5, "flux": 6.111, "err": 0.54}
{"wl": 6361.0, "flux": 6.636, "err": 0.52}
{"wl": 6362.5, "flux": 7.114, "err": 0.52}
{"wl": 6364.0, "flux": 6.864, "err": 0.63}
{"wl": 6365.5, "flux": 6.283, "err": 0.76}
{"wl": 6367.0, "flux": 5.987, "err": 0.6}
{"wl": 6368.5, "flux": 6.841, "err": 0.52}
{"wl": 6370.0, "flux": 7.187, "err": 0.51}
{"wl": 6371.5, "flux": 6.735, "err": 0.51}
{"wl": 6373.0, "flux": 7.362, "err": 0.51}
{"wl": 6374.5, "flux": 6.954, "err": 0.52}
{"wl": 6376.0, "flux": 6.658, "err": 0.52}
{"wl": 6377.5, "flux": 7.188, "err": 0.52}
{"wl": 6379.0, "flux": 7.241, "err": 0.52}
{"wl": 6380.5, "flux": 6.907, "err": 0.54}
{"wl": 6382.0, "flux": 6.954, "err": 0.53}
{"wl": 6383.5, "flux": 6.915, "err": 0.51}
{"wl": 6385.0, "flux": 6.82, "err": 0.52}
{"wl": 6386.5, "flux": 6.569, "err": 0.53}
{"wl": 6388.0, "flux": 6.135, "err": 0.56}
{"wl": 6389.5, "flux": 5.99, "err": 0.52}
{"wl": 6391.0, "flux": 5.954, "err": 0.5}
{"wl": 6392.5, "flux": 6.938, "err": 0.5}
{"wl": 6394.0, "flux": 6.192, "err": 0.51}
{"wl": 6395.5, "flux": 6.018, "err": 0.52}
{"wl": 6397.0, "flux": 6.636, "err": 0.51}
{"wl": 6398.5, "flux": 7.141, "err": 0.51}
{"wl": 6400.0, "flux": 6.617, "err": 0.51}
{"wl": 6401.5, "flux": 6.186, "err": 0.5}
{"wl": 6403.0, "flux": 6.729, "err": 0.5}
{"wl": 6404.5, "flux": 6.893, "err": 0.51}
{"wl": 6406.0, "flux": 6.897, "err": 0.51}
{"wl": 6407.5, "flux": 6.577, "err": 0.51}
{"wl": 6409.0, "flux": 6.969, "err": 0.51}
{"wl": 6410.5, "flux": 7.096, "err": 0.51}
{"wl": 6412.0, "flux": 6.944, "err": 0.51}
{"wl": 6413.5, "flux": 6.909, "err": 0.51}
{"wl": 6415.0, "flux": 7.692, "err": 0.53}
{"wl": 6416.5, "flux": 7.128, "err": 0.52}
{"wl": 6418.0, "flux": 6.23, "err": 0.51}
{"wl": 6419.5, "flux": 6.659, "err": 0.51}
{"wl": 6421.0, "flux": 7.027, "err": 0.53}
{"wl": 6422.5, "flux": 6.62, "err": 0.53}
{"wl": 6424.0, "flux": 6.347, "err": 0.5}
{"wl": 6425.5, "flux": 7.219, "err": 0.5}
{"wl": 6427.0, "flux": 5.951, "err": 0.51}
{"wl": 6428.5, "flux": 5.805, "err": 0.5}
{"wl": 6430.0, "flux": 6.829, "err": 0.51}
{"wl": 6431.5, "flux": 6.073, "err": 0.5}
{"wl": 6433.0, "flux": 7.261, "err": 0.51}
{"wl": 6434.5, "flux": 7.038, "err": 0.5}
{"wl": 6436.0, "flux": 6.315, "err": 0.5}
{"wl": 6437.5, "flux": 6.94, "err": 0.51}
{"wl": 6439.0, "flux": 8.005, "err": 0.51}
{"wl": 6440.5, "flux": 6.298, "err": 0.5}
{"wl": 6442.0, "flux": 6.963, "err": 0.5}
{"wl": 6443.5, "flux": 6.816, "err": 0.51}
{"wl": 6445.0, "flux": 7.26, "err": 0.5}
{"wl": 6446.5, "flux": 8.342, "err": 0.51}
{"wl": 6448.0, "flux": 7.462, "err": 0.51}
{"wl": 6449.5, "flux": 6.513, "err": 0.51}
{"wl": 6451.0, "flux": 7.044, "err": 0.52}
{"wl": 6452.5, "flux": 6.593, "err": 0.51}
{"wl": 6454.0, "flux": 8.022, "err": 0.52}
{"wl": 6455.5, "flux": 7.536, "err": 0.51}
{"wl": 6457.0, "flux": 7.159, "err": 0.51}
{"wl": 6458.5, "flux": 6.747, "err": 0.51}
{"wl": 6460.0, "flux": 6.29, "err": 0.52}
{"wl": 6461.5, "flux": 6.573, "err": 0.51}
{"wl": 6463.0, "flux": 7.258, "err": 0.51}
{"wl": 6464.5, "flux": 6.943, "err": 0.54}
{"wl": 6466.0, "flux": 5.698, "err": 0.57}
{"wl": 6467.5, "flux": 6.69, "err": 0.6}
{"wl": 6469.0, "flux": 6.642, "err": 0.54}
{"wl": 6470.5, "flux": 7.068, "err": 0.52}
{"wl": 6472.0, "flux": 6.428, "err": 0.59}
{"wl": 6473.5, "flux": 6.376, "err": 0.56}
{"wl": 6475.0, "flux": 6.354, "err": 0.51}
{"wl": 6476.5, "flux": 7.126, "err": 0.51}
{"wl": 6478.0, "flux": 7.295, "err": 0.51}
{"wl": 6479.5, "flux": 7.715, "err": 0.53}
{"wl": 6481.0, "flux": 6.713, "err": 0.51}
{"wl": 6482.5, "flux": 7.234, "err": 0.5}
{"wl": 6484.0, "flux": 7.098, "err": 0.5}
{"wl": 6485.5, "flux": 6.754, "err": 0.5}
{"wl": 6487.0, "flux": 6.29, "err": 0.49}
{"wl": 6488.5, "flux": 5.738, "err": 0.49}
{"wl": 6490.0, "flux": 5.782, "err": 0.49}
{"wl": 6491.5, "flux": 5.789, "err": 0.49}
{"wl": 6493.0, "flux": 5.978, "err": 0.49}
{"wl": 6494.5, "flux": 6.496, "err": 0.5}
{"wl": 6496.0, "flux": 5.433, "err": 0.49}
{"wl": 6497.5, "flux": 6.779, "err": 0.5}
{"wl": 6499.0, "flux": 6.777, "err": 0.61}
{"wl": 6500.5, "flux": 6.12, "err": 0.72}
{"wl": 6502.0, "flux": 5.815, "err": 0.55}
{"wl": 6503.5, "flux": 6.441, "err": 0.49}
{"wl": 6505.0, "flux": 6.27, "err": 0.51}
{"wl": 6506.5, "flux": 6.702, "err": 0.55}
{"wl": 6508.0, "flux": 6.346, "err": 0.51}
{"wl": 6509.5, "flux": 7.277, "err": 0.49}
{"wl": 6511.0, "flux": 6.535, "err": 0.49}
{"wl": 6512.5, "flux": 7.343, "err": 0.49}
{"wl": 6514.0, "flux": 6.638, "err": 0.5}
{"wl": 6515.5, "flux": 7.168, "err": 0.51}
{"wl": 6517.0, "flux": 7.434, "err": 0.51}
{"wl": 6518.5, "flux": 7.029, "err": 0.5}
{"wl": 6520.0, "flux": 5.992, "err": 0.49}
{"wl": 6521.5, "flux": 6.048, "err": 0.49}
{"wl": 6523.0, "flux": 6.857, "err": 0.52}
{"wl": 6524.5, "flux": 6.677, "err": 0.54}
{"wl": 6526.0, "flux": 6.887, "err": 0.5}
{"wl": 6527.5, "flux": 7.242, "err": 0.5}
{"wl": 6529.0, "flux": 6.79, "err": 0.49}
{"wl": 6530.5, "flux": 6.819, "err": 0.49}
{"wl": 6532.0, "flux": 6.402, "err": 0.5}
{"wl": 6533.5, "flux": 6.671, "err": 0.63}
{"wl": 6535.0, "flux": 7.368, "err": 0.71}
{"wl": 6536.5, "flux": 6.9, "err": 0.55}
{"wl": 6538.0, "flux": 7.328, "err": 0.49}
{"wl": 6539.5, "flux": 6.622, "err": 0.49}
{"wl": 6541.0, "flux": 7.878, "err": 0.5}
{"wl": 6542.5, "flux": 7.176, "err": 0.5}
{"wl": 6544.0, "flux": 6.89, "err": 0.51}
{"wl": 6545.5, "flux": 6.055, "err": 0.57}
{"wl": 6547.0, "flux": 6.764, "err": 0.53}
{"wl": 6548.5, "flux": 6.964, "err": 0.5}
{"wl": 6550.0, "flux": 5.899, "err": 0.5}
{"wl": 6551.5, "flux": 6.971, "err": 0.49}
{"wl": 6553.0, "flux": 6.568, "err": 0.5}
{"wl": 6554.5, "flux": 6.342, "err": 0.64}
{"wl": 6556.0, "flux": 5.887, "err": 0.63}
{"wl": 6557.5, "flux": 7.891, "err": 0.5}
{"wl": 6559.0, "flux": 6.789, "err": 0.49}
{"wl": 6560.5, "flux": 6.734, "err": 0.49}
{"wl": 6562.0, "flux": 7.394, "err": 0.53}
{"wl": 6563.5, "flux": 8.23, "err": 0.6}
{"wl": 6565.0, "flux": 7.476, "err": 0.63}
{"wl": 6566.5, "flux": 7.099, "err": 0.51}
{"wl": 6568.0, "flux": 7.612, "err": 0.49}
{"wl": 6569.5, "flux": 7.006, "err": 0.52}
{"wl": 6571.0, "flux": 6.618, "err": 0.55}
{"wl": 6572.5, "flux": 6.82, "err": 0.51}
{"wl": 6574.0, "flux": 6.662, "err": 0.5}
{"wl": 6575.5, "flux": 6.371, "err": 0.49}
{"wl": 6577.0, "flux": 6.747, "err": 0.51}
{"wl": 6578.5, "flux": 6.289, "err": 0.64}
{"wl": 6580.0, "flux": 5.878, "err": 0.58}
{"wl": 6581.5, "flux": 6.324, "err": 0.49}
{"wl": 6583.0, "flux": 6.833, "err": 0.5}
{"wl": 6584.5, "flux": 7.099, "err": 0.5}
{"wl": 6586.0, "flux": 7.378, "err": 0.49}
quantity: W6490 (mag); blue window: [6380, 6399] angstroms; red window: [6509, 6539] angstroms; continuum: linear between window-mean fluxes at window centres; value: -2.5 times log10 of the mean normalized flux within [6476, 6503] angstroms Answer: 0.05 mag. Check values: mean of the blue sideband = 6.54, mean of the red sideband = 6.86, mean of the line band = 6.49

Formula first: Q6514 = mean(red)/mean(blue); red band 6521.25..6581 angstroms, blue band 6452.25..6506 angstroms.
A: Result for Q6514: 1.0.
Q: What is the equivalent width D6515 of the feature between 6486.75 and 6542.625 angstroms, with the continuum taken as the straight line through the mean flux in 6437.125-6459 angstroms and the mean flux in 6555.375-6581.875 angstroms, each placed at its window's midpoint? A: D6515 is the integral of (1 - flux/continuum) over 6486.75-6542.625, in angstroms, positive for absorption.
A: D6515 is 3.17 angstroms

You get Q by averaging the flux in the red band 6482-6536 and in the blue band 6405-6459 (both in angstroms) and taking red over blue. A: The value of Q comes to 1.0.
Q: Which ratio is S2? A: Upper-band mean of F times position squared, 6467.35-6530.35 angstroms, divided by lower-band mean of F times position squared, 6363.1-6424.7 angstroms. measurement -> 1.0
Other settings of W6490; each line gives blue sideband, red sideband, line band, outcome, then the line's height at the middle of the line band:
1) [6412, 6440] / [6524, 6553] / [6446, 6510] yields 0.02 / 6.81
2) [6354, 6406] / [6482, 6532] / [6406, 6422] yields -0.04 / 6.67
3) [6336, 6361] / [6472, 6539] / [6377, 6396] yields 0.01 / 6.69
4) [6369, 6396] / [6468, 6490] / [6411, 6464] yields -0.03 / 6.73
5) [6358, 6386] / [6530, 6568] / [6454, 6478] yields 0.02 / 6.9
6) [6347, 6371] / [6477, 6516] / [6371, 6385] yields -0.05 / 6.66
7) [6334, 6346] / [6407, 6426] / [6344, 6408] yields 0.02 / 6.82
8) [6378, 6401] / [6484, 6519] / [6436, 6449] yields -0.10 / 6.55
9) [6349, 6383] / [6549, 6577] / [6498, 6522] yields 0.04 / 6.88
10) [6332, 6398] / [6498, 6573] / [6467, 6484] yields -0.02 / 6.78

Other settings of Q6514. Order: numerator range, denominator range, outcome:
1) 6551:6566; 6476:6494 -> 1.06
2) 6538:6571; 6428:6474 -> 1.01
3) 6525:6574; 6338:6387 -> 1.03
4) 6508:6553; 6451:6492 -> 1.01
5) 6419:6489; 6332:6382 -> 1.01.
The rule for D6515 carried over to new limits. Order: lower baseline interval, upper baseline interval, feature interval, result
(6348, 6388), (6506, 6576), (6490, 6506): 1.6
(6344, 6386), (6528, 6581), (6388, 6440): 0.8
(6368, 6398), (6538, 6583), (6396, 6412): -0.1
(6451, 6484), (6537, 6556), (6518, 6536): 0.2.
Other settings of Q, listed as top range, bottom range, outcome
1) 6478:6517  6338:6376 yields 0.98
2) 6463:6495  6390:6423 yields 0.98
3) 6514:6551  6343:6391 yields 1.02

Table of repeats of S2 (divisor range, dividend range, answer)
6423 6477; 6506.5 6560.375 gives 1.02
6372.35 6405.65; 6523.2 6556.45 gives 1.06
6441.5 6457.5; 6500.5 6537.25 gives 0.95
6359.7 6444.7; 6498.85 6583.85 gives 1.05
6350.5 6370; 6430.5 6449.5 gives 1.08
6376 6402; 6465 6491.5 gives 1.03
